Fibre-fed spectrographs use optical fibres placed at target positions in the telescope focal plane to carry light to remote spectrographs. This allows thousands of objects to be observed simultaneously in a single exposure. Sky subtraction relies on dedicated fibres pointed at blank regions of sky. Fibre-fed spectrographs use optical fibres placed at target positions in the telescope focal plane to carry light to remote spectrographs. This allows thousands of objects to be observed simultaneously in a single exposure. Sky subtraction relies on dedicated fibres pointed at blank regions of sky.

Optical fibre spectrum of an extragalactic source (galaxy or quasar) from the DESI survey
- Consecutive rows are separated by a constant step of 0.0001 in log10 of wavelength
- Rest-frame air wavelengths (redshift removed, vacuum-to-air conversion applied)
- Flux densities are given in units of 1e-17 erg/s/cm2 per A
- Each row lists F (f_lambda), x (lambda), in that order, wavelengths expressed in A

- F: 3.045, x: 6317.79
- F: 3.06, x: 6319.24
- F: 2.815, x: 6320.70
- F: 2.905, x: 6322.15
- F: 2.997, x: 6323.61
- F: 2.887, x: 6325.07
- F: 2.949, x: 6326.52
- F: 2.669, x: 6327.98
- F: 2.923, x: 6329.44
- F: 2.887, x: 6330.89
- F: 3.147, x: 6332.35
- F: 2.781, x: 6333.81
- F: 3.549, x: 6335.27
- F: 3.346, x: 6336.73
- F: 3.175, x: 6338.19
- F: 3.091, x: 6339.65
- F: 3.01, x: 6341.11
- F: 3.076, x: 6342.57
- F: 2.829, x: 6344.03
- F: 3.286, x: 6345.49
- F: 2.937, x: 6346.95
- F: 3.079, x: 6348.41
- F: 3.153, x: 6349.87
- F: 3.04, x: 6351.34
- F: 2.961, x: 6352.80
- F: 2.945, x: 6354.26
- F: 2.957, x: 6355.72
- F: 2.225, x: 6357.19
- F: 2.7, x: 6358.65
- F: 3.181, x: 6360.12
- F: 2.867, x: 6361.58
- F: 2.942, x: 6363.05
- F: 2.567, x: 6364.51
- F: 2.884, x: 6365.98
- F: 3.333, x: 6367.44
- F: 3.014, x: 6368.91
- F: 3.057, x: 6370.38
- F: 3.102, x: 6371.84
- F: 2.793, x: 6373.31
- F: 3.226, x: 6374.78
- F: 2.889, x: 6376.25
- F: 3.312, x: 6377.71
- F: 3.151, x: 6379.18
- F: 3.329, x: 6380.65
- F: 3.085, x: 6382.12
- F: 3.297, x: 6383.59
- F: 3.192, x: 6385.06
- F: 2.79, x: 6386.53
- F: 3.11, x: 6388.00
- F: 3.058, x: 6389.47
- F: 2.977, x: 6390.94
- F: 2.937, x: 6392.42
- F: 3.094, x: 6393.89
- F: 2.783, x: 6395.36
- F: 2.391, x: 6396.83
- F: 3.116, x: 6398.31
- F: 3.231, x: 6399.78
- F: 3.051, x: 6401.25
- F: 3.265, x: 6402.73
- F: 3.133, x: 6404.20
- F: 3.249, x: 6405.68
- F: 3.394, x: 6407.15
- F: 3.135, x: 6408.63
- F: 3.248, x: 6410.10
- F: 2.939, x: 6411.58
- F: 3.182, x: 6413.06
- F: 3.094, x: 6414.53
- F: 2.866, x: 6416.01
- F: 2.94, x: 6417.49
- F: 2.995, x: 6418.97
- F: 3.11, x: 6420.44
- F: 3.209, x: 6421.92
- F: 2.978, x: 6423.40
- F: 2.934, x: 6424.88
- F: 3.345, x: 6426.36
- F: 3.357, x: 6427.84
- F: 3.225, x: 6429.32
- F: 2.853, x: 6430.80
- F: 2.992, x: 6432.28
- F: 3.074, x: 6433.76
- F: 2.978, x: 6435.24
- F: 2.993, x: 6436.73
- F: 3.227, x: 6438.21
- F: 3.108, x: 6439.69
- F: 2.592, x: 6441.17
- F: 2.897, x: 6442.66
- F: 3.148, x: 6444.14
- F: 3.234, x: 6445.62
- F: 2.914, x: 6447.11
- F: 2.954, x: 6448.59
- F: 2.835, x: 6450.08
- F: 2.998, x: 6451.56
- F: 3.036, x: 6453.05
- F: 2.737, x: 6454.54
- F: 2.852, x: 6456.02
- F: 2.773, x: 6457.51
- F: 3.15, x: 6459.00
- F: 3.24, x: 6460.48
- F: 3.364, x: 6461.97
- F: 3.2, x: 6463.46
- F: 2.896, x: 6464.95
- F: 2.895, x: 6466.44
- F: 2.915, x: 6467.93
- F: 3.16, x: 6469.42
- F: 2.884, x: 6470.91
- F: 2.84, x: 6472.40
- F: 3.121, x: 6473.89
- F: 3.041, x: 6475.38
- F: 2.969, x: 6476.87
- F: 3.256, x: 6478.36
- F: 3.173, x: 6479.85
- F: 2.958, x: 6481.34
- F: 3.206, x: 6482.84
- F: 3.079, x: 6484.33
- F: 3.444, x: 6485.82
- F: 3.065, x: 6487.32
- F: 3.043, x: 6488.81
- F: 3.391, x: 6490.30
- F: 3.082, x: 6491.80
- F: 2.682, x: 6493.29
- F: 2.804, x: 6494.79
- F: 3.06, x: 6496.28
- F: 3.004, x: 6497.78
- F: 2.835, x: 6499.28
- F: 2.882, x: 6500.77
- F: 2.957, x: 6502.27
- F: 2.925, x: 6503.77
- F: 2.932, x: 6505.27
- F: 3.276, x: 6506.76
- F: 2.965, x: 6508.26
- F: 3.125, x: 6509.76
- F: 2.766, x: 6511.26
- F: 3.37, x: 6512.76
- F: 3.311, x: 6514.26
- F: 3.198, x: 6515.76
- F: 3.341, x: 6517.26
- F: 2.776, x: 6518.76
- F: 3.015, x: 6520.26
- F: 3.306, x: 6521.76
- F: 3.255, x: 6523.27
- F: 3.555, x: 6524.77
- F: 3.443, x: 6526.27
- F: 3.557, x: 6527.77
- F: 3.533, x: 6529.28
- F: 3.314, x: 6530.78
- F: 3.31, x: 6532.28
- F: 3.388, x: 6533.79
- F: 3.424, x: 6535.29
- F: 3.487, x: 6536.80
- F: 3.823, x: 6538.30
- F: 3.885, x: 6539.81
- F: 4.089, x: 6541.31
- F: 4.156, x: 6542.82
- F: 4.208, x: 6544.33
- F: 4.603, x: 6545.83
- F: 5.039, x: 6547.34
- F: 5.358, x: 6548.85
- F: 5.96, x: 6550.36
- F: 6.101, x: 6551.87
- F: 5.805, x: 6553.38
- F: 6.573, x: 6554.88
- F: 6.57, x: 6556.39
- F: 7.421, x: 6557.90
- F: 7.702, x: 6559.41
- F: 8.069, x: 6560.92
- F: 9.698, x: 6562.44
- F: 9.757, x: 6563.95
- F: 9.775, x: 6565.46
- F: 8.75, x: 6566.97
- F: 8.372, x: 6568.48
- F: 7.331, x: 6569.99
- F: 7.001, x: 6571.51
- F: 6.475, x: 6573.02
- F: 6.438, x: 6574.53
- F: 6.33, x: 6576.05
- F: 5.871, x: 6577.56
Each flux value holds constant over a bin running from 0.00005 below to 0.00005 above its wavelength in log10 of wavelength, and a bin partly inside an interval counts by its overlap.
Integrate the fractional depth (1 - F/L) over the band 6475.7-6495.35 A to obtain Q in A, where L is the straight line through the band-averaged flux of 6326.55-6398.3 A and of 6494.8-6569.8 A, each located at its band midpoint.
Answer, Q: 5.1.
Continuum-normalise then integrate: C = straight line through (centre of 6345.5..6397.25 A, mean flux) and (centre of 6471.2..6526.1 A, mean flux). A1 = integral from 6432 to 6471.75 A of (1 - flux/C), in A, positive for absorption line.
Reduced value 0.6 A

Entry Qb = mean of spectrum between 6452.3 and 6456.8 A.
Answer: 2.87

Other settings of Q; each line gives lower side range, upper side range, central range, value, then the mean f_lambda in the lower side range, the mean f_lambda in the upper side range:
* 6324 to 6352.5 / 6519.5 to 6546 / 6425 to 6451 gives 2.3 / 3.04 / 3.61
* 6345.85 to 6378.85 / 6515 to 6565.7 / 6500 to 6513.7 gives 4.6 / 2.97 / 4.91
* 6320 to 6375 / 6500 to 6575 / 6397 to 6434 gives 5.5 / 2.98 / 4.87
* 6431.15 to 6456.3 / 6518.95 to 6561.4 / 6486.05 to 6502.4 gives 3.5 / 2.98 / 4.6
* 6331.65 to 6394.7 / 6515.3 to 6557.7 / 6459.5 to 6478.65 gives 3.5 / 3.03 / 4.2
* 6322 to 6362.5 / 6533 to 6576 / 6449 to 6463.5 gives 5.2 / 2.98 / 6.19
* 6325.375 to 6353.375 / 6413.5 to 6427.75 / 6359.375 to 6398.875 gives 0.5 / 3.05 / 3.07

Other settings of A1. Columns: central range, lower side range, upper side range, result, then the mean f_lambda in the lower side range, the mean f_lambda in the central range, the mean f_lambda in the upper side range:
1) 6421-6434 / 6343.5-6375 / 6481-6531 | -0.3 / 2.95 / 3.11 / 3.13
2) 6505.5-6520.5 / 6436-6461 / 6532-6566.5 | 5.3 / 2.98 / 3.11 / 5.81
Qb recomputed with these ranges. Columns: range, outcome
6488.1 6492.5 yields 3.17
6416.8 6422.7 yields 3.07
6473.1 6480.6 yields 3.11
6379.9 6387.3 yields 3.14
